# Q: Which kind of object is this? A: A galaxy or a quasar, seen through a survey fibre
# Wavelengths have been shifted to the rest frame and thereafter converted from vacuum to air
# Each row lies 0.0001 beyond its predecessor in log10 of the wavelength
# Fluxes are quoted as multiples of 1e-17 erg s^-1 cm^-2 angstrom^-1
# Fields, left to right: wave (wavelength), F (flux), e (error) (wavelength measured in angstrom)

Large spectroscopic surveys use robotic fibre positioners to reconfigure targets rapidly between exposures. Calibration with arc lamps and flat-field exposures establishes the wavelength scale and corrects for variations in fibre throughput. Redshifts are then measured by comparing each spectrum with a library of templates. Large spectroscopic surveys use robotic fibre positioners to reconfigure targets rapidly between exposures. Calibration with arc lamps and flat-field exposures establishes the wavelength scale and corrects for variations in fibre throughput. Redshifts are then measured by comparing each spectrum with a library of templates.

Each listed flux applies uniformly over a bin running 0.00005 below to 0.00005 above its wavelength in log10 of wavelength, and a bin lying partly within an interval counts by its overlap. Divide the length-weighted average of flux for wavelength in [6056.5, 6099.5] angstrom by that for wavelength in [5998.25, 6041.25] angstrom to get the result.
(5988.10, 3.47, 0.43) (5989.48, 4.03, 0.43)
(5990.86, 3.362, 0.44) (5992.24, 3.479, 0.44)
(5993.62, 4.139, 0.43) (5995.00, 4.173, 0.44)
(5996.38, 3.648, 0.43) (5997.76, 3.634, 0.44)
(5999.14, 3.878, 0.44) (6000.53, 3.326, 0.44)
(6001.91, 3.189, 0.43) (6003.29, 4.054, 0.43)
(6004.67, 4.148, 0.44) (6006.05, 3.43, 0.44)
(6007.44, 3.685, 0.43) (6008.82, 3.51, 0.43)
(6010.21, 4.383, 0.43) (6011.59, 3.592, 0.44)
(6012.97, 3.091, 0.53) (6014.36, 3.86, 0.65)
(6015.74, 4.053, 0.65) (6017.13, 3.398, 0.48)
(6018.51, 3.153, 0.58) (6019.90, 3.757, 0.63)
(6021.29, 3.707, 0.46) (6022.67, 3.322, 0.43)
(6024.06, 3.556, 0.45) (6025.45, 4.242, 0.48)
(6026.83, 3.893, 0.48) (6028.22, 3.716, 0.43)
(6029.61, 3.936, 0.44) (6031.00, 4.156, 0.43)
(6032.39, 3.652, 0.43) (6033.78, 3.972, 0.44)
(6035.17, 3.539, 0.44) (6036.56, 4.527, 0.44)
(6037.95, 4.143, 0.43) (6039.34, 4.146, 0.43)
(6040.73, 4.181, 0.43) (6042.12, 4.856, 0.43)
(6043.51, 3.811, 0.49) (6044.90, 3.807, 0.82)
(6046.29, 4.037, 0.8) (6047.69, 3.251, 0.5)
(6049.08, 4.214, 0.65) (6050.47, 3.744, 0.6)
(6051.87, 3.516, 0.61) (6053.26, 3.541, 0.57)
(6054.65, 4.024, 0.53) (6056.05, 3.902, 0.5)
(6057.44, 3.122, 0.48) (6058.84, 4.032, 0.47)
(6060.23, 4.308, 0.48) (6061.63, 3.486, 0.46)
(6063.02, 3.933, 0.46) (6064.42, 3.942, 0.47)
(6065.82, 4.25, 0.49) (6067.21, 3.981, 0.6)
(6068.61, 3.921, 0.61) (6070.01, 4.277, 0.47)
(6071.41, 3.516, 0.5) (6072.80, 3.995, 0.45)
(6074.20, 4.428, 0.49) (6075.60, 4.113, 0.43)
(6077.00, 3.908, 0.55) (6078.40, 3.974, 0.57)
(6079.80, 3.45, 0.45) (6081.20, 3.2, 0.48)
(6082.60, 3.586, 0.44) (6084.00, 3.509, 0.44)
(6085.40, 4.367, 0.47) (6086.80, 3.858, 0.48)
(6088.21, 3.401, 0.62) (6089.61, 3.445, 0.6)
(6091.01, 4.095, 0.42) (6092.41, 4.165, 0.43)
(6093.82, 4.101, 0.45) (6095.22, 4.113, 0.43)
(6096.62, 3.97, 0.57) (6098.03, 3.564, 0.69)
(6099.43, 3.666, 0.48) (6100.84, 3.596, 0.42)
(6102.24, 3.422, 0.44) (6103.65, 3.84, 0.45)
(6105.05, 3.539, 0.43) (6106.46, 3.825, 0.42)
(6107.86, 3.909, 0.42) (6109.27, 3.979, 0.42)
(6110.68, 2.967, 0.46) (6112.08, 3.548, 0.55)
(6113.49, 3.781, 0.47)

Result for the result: 1.02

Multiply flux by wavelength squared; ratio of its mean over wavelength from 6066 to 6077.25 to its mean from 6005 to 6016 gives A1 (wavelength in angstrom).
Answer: 1.11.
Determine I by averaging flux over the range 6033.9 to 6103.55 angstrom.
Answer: 3.88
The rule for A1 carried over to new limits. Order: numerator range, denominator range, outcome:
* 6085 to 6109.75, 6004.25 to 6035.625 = 1.05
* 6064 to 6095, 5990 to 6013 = 1.08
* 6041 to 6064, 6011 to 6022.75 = 1.10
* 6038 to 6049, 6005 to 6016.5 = 1.10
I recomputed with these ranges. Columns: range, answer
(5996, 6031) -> 3.7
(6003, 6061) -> 3.83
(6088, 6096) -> 3.92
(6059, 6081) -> 3.95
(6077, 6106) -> 3.75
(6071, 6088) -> 3.82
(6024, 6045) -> 4.03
